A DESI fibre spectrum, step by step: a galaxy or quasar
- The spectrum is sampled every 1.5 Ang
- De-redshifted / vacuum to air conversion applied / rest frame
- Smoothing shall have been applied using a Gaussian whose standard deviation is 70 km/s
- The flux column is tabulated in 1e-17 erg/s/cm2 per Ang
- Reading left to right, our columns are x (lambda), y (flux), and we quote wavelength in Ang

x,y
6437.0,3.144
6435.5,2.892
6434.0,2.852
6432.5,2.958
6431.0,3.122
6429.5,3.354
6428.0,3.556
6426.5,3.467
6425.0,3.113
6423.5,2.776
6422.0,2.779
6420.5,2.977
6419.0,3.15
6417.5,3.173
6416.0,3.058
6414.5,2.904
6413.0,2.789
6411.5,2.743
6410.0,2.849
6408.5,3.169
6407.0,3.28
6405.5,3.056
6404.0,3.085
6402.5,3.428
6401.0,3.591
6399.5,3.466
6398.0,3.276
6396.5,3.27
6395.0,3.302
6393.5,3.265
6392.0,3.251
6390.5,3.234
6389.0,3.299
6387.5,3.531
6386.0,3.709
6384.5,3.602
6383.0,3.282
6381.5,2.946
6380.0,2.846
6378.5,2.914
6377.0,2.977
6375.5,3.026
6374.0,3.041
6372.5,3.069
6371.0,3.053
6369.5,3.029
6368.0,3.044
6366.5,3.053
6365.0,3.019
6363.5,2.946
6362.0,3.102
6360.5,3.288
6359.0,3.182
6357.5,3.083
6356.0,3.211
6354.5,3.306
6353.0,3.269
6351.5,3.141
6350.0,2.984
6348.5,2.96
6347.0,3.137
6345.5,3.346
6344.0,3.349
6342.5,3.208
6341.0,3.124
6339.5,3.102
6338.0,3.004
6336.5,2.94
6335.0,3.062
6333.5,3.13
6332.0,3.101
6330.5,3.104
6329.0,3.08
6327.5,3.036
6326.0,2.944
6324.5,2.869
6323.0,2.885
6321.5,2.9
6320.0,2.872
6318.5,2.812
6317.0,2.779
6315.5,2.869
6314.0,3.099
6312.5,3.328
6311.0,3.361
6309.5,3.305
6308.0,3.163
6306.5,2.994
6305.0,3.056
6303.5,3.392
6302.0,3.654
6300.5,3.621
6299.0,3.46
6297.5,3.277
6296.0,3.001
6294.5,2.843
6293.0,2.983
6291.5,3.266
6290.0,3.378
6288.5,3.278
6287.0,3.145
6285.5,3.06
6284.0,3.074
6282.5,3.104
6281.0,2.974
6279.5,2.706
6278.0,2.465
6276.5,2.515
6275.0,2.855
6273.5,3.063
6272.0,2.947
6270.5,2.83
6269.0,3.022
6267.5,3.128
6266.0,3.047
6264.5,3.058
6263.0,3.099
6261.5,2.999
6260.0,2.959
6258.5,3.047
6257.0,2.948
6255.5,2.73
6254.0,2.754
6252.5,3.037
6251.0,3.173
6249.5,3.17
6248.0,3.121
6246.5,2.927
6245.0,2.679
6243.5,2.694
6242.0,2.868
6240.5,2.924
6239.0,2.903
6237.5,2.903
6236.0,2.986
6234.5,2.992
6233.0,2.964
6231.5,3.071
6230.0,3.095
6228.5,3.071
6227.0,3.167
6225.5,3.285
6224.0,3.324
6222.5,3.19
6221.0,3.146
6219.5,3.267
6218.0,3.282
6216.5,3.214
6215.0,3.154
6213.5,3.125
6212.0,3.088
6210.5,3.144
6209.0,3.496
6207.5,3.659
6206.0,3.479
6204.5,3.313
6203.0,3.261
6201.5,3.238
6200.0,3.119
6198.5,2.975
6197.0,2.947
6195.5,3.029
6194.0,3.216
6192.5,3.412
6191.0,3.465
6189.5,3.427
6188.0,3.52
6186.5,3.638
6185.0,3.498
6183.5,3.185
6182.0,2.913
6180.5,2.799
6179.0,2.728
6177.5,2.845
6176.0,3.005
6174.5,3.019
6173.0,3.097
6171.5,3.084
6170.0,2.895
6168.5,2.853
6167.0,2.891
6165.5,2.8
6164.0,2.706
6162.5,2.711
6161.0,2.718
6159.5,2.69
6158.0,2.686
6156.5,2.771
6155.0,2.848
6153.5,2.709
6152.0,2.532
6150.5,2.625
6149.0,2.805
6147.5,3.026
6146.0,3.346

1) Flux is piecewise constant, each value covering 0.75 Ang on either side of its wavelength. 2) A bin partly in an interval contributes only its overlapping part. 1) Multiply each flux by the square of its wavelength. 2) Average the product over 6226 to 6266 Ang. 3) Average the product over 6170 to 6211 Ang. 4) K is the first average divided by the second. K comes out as 0.95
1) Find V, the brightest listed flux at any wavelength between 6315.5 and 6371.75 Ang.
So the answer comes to 3.349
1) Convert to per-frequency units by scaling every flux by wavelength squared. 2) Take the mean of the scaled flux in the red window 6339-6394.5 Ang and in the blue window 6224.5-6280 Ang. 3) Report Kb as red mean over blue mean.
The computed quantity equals 1.1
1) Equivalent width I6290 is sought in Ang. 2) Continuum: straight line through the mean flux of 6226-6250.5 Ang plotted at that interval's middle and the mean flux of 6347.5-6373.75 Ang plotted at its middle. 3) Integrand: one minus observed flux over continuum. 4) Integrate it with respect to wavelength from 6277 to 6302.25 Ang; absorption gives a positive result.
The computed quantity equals -0.7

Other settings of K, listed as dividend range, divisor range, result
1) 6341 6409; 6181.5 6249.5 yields 1.06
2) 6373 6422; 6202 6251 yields 1.07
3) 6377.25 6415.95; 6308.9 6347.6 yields 1.07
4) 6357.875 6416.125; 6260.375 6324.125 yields 1.06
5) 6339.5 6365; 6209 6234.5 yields 1.04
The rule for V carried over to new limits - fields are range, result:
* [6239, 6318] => 3.654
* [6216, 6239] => 3.324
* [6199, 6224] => 3.659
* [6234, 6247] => 2.992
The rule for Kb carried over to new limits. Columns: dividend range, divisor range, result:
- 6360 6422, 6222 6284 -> 1.11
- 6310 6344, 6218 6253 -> 1.03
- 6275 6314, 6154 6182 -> 1.15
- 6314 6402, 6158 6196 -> 1.09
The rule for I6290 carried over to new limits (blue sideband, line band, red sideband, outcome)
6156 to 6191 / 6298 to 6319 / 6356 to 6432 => -0.8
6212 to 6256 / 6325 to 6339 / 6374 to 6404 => 0.6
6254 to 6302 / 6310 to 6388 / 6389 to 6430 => 0.2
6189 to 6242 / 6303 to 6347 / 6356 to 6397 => 1.3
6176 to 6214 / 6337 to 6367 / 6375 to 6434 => 0.4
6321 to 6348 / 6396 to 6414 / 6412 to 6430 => -0.5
